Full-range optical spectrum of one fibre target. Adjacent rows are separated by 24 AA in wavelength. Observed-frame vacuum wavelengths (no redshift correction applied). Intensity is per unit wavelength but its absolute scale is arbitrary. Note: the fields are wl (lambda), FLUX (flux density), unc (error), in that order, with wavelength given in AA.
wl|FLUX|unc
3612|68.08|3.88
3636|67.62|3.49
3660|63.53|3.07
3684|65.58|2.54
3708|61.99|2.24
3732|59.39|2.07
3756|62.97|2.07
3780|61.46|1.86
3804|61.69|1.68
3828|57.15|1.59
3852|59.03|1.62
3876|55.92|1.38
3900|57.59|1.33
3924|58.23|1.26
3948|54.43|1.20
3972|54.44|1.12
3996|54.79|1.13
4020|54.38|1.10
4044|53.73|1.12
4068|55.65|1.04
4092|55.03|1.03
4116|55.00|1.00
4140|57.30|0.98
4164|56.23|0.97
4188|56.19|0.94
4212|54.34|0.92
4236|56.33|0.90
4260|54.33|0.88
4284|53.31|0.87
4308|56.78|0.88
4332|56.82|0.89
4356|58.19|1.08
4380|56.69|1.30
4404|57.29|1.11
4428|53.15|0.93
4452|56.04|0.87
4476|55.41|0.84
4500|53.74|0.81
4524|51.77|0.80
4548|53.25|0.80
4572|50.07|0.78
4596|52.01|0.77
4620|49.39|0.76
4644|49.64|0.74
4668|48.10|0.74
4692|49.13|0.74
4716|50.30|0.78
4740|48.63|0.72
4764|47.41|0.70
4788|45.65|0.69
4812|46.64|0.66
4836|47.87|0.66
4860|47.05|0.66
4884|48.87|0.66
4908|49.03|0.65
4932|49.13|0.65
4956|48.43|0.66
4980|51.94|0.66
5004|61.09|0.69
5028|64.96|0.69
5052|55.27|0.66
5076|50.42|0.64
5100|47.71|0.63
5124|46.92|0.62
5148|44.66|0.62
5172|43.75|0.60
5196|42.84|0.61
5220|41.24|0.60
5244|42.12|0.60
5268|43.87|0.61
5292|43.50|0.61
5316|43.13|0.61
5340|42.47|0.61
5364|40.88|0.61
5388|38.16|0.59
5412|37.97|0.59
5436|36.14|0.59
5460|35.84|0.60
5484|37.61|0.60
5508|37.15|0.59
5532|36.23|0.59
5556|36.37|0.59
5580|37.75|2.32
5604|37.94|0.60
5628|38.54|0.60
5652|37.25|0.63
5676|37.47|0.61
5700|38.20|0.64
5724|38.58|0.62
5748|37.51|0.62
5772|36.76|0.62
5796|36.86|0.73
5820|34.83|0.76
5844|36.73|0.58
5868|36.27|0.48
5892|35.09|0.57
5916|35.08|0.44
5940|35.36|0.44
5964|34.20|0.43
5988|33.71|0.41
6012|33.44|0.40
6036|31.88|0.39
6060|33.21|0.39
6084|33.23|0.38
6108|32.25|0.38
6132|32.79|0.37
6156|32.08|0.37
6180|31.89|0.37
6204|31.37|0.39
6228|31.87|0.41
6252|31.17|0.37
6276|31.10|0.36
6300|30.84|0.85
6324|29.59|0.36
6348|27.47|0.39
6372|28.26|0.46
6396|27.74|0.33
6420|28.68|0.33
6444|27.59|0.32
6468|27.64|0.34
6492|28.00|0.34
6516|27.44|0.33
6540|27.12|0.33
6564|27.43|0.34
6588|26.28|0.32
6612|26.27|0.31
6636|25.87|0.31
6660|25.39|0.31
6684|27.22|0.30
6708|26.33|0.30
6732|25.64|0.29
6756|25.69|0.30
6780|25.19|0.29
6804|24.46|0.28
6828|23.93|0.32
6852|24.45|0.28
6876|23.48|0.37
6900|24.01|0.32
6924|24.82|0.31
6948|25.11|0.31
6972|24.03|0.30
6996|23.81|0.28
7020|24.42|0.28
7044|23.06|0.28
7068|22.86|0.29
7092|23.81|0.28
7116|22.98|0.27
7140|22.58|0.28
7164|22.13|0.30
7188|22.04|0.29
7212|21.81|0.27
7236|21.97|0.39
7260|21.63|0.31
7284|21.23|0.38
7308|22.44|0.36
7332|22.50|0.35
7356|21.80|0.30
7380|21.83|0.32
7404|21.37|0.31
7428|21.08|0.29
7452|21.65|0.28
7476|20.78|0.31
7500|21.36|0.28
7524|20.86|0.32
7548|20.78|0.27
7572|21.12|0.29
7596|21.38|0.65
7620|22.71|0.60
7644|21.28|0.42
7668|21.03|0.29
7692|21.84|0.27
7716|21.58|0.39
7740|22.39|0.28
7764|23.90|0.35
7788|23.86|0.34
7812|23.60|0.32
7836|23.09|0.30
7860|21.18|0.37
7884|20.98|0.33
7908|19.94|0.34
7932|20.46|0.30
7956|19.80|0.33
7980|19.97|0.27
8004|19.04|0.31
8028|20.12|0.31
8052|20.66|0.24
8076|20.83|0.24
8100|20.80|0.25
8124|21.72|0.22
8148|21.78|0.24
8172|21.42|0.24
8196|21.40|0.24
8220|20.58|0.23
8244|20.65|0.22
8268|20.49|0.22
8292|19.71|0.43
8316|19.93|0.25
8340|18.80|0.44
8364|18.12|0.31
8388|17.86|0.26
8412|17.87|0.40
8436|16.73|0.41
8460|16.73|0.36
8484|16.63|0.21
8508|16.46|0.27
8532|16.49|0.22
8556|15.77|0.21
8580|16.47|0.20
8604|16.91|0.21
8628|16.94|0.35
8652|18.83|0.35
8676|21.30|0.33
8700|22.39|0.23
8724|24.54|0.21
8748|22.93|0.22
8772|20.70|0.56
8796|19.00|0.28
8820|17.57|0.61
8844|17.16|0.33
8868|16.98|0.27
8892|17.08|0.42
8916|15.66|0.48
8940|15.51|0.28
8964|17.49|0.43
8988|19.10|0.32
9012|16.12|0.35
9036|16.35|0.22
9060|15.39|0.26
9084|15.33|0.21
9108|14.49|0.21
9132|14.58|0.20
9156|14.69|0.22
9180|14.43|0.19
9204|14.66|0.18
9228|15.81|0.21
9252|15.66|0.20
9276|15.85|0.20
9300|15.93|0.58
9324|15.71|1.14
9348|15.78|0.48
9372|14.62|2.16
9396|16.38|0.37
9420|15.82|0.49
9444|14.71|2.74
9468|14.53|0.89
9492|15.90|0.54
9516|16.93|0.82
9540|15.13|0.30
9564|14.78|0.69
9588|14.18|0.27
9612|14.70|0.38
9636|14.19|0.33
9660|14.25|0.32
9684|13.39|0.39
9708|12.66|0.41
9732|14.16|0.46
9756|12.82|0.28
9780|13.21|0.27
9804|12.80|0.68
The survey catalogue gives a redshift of 0.793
